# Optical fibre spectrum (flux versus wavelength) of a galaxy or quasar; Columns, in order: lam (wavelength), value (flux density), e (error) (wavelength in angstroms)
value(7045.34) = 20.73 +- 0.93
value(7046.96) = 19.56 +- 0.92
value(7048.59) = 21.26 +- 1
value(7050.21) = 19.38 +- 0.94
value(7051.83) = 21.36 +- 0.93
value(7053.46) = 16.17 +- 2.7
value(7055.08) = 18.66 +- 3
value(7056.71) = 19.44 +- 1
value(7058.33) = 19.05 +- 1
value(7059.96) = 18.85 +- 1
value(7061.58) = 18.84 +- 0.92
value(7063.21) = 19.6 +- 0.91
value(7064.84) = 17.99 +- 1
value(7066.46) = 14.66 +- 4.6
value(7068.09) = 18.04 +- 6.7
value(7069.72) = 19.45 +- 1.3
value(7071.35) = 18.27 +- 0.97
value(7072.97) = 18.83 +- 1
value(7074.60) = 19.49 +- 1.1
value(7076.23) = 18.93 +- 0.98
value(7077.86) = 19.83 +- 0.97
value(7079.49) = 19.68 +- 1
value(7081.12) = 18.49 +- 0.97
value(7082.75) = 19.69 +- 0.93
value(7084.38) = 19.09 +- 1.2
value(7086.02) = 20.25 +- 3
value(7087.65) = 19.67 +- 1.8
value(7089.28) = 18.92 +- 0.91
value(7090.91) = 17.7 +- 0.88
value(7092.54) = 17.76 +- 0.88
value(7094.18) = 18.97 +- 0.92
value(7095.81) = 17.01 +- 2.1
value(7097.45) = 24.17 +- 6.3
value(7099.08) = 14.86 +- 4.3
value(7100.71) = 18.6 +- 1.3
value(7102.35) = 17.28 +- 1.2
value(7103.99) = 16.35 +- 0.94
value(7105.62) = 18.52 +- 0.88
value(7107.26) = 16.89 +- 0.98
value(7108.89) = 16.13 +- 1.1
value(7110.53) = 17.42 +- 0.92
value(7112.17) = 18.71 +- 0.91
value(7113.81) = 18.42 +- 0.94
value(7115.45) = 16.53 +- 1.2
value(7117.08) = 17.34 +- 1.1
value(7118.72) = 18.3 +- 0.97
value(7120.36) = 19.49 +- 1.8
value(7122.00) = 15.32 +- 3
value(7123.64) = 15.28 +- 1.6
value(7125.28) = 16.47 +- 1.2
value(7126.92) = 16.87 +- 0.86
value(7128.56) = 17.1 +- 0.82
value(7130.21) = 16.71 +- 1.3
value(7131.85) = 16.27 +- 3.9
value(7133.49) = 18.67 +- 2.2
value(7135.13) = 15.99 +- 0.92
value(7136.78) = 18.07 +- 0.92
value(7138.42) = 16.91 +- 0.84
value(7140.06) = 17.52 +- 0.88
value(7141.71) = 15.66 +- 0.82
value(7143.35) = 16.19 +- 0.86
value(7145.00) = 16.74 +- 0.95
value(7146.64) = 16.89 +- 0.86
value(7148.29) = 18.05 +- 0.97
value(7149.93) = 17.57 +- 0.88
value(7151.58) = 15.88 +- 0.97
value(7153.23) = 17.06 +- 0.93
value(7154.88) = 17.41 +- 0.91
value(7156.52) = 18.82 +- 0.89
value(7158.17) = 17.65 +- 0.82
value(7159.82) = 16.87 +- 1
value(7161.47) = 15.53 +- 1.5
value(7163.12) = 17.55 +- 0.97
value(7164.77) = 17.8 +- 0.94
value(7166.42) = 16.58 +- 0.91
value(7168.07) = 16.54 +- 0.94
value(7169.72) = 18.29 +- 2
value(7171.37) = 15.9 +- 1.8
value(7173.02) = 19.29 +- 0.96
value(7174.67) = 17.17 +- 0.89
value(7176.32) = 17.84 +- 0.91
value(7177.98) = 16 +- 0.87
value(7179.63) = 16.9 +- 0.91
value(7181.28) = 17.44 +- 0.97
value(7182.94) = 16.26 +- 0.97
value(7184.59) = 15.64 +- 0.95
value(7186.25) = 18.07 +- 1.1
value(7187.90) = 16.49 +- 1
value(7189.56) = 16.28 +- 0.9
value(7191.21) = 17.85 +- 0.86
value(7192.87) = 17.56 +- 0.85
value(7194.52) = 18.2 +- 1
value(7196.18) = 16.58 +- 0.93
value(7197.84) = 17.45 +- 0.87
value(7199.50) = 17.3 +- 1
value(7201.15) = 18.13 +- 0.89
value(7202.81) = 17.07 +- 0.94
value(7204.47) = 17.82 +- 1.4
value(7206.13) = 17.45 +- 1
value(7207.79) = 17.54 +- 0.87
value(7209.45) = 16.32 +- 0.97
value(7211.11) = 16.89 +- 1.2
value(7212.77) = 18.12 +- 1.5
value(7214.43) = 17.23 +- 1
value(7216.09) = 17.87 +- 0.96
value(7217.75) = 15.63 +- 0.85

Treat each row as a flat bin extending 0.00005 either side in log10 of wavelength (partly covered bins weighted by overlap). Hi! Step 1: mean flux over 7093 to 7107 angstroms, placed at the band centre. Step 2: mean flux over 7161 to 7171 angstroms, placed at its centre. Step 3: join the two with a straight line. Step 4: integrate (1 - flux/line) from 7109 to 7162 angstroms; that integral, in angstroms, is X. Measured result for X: 1.3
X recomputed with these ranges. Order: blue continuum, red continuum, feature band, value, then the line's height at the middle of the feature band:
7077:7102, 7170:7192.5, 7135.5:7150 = 0.7 angstroms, 17.8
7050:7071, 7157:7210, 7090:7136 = 1.3 angstroms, 18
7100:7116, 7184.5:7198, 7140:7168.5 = 0.5 angstroms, 17.3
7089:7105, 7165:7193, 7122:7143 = 1.1 angstroms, 17.7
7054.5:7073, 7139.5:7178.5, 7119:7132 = 0.6 angstroms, 17.6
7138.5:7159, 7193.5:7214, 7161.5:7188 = 0.3 angstroms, 17.3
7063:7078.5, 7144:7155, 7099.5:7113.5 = 0.3 angstroms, 17.8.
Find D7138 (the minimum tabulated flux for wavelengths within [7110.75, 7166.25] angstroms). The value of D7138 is 15.28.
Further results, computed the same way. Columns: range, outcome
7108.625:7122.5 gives 15.32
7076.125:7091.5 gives 17.7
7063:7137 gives 14.66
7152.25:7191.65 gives 15.53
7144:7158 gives 15.88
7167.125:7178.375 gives 15.9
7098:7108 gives 14.86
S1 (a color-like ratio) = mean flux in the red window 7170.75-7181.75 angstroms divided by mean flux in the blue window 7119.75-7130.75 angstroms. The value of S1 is 1.03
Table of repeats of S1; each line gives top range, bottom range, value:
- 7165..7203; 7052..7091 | 0.91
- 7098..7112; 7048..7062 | 0.90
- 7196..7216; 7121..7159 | 1.03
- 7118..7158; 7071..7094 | 0.90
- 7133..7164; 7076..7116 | 0.93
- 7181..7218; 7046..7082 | 0.91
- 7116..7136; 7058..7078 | 0.92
